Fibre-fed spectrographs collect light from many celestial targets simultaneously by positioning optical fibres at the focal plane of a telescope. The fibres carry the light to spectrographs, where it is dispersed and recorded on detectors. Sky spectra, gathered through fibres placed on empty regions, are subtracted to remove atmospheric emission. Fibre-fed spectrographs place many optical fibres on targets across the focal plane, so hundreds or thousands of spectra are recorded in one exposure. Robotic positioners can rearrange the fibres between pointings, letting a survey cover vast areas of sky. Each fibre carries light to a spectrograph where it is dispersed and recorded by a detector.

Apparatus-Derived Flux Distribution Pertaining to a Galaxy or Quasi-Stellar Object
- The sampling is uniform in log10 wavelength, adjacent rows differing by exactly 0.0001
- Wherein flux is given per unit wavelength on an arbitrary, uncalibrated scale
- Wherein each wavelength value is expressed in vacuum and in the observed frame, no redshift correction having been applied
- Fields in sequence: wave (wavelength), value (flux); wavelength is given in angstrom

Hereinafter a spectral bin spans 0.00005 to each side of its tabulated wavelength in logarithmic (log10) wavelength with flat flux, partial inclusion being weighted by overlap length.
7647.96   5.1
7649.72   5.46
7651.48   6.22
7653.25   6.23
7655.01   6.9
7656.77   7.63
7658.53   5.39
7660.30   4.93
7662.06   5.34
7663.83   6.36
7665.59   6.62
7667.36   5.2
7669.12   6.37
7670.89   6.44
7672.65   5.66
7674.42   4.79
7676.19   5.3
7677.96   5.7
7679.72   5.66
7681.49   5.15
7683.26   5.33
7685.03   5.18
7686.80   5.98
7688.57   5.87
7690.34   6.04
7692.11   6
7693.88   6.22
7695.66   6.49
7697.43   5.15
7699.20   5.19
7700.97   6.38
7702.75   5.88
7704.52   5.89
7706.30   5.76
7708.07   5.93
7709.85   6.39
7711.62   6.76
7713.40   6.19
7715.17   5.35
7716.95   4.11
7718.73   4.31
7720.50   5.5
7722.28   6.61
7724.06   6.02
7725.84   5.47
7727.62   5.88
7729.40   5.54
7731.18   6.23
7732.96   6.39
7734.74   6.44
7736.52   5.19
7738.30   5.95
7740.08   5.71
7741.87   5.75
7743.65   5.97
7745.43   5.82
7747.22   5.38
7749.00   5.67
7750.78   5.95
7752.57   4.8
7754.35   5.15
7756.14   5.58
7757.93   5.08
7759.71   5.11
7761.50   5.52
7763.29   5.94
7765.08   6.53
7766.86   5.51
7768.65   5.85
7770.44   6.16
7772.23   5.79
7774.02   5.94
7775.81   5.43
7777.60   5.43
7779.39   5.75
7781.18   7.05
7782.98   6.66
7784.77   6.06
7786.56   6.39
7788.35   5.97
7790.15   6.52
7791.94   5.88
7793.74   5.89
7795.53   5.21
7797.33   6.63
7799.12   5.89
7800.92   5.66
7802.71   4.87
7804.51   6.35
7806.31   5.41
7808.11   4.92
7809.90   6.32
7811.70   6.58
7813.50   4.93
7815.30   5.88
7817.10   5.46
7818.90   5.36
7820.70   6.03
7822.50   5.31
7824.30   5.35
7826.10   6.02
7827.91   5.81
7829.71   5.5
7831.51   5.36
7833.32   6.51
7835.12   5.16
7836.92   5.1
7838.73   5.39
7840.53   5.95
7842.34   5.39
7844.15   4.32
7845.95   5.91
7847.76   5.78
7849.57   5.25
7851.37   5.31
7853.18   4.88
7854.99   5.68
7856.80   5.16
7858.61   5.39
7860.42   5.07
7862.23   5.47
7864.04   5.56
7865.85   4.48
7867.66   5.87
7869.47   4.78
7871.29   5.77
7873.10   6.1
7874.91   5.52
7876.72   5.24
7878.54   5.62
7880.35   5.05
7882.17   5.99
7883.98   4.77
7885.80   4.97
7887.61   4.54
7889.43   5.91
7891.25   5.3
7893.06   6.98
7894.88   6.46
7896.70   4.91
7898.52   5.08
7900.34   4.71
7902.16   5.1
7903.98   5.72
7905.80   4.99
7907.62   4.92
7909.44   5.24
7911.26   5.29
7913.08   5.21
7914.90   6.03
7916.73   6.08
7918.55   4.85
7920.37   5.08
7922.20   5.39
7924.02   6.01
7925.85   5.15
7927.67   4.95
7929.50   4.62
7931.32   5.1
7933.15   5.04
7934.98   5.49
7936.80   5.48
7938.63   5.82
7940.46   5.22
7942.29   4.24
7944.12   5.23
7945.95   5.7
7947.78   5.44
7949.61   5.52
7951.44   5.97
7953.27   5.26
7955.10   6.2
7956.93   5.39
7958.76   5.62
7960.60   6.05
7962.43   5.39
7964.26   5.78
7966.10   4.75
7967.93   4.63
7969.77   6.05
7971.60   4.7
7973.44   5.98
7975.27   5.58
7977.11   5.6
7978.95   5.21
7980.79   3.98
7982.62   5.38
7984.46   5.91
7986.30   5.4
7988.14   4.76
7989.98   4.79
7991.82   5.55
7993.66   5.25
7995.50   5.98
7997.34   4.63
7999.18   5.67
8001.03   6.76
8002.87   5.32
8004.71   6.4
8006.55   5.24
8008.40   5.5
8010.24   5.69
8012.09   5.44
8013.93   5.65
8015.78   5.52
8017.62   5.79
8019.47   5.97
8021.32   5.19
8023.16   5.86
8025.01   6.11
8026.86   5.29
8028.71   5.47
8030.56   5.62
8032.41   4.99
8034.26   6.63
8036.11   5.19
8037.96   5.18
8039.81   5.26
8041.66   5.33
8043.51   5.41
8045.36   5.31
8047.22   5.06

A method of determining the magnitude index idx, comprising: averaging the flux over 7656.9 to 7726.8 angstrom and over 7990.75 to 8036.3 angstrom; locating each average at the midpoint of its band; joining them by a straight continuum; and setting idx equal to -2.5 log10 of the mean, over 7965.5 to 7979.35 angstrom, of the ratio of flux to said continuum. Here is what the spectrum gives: 0.06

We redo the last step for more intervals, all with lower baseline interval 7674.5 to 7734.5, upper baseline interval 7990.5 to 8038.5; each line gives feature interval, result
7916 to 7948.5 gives 0.08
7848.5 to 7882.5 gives 0.06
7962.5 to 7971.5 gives 0.07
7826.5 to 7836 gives 0.00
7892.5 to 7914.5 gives 0.06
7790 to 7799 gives -0.05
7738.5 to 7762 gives 0.04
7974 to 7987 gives 0.06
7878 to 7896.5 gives 0.03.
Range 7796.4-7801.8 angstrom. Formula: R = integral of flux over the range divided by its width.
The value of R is 6.05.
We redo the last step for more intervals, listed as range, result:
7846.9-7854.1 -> 5.3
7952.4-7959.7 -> 5.62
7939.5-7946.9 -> 5.1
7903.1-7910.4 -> 5.22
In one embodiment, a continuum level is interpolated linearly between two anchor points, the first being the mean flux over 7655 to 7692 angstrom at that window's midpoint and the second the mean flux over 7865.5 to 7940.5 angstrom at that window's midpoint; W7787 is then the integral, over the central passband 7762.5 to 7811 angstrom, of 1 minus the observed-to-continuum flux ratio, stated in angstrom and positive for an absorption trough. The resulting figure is -3.1 angstrom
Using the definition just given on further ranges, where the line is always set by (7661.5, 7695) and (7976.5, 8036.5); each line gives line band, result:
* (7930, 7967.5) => 0.9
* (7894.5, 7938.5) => 2.3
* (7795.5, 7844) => 0.2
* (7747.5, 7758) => 0.6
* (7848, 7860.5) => 0.7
